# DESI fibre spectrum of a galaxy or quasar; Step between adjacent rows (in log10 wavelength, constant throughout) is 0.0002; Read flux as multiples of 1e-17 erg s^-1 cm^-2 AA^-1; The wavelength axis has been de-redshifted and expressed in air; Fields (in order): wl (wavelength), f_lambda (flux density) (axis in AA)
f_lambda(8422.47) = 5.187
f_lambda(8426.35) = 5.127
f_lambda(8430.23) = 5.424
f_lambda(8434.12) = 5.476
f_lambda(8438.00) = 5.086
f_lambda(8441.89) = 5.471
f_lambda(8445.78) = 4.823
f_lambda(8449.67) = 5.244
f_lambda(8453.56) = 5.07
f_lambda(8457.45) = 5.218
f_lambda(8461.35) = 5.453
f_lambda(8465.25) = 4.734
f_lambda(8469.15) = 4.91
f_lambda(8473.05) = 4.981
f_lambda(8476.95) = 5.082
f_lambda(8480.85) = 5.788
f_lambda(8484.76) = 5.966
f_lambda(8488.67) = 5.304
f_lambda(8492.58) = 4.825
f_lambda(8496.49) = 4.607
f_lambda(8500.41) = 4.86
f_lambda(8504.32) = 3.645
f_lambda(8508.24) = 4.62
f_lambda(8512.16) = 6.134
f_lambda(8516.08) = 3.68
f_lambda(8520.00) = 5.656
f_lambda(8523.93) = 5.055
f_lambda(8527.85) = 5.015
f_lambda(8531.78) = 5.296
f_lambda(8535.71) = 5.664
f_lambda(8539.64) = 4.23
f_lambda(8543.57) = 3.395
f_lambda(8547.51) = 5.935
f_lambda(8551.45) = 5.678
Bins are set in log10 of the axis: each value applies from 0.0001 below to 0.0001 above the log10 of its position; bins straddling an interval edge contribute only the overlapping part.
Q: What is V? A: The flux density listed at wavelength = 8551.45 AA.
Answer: 5.678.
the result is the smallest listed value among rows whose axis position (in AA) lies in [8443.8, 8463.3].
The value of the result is 4.823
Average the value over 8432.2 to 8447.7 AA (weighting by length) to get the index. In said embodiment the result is 5.21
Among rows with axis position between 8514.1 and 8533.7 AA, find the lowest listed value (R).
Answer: 3.68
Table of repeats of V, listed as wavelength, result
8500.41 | 4.86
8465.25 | 4.734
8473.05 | 4.981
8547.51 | 5.935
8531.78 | 5.296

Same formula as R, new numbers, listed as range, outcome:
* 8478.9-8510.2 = 3.645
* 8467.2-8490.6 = 4.91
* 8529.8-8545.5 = 3.395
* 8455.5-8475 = 4.734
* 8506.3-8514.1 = 4.62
